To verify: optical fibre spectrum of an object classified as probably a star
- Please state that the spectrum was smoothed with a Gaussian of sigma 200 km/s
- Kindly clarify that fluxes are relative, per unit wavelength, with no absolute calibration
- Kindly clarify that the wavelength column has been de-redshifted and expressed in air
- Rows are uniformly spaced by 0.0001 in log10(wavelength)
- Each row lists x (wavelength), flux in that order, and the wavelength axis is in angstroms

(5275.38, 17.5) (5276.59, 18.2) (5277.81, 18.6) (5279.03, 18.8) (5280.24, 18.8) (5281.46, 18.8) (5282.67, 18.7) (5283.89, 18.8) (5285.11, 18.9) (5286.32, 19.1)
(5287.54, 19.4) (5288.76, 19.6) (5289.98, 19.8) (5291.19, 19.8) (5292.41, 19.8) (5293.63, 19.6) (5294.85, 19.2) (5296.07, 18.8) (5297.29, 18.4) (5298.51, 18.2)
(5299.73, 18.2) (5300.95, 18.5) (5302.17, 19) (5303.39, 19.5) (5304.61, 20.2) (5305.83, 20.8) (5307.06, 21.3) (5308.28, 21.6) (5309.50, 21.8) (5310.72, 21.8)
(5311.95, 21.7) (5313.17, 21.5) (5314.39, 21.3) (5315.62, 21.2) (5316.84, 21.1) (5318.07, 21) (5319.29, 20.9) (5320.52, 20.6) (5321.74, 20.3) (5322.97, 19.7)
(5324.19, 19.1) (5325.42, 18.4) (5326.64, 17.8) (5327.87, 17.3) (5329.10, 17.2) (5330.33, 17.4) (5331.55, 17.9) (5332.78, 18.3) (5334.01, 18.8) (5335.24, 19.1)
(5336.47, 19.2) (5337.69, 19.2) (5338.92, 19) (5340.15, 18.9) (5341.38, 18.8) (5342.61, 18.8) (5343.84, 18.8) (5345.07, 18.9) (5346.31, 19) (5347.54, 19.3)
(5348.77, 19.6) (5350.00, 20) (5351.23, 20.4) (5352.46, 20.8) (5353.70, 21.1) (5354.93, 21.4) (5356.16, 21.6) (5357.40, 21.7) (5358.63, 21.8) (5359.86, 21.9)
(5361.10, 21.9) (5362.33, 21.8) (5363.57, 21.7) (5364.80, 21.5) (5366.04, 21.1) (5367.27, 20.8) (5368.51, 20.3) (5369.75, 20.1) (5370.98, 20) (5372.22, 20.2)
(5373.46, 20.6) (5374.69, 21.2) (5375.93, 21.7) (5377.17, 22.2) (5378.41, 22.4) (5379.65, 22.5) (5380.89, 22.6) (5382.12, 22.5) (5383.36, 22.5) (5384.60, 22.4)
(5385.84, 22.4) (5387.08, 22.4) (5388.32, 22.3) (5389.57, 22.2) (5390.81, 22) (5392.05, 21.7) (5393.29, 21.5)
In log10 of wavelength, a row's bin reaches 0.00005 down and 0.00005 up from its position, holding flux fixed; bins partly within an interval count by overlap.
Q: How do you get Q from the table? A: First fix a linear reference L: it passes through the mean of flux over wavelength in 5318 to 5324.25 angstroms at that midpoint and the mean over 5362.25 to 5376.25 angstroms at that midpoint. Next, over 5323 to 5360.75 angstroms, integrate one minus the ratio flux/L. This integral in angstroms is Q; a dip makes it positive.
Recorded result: 2.1 angstroms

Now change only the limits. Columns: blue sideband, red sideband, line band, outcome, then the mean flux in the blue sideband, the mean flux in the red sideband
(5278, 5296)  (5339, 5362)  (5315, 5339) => 0.82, 19.2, 20.3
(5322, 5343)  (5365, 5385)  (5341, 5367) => -0.73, 18.6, 21.4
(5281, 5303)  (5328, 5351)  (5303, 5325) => -2.23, 19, 18.8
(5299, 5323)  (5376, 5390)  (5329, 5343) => 1.73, 20.6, 22.4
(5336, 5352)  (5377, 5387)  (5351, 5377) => -0.30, 19.2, 22.5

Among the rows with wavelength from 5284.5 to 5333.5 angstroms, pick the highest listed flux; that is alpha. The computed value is 21.8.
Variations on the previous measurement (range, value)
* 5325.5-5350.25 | 20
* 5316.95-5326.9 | 21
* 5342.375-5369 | 21.9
